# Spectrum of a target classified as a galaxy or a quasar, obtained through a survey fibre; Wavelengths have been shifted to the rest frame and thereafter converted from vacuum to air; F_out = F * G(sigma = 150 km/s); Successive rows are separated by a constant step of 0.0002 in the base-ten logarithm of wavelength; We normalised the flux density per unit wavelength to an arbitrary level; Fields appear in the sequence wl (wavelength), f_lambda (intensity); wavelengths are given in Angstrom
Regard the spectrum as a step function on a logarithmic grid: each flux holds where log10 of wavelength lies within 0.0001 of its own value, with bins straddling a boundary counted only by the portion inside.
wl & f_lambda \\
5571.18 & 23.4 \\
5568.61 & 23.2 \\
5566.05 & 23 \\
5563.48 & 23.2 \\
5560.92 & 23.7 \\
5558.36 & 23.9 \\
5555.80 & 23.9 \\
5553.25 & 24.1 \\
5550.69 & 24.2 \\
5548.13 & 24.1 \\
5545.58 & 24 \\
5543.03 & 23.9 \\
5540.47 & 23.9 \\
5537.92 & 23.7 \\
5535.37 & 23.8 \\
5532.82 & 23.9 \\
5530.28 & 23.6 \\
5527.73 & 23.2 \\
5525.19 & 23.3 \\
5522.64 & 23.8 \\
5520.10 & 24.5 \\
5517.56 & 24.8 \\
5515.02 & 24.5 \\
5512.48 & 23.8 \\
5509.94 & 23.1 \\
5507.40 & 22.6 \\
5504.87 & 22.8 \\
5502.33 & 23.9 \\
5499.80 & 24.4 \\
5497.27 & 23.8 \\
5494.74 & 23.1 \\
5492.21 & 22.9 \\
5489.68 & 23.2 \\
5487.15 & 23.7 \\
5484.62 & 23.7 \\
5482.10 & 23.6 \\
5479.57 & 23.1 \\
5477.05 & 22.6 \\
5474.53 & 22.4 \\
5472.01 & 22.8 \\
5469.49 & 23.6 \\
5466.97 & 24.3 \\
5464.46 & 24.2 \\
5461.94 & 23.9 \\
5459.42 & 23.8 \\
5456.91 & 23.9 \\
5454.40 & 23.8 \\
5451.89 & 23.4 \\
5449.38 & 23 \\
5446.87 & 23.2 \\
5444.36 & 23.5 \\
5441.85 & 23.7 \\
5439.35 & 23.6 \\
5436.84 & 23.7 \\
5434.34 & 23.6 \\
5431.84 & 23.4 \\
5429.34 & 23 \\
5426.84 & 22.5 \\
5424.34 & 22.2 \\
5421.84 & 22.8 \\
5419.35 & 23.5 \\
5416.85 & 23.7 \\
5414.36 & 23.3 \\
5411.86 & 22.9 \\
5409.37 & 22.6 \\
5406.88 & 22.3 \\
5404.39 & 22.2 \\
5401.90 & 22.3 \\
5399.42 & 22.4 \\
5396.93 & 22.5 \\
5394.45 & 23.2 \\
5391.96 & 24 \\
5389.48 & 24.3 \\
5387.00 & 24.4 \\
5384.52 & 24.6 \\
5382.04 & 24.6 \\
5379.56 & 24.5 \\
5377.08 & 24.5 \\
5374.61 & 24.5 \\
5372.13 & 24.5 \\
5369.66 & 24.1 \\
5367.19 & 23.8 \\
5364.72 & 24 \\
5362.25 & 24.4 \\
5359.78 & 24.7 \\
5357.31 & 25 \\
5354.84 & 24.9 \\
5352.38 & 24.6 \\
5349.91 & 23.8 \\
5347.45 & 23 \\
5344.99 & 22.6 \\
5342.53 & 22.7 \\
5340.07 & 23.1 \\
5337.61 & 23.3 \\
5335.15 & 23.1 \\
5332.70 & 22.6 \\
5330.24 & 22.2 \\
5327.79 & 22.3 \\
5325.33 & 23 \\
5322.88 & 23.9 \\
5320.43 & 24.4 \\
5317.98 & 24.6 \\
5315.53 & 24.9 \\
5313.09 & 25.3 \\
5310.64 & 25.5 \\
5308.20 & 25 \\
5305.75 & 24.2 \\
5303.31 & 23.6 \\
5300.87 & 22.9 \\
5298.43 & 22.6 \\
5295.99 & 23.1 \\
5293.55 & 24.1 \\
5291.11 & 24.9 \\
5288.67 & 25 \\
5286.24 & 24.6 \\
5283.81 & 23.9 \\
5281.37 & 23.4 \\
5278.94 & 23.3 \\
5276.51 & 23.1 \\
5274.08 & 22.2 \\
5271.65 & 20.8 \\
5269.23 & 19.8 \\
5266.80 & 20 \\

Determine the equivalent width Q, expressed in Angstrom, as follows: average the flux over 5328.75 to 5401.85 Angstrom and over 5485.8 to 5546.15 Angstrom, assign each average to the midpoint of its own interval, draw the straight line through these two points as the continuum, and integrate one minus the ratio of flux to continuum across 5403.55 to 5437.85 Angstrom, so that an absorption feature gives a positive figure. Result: 1.08 Angstrom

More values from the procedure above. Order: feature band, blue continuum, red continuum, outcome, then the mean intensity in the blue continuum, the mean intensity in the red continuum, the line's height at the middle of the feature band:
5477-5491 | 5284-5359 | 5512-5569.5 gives 0.3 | 23.8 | 23.8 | 23.8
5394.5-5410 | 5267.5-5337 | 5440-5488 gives 0.7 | 23.5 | 23.5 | 23.5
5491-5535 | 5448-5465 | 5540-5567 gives 0.2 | 23.7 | 23.8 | 23.8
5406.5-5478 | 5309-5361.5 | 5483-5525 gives 1.2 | 23.8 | 23.7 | 23.7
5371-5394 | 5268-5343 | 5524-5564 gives -0.8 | 23.5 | 23.8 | 23.6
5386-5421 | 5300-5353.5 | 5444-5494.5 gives 0.6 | 23.7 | 23.4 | 23.5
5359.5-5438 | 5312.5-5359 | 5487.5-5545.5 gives 0.4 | 23.6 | 23.7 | 23.6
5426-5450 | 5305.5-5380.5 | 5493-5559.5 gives 0.5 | 24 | 23.8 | 23.9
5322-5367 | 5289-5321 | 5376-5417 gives 0.7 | 24.3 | 23.4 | 23.9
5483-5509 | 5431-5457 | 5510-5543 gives 0.4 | 23.5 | 23.9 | 23.7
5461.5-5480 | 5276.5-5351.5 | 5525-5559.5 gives 0.3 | 23.7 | 23.8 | 23.8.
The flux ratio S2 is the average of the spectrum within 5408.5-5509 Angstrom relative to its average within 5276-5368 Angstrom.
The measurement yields 0.98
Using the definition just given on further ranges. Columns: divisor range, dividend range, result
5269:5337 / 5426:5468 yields 1.00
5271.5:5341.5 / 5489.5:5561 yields 1.00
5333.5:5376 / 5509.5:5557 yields 1.00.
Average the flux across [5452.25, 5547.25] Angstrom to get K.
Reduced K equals 23.6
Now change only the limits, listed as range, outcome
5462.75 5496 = 23.3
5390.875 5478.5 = 23.2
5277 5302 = 23.8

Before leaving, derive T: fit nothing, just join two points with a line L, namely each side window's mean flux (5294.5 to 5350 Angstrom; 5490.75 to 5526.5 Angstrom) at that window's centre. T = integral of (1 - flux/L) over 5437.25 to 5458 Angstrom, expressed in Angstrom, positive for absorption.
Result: 0.1 Angstrom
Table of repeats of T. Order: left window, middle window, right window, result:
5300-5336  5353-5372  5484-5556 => -0.5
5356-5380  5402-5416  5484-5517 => 0.8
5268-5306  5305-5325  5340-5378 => -1.0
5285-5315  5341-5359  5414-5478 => 0.1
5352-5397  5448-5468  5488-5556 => 0.2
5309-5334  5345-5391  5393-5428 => -2.0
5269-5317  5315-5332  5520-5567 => 0.1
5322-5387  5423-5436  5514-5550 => 0.5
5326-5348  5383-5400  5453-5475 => -0.4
